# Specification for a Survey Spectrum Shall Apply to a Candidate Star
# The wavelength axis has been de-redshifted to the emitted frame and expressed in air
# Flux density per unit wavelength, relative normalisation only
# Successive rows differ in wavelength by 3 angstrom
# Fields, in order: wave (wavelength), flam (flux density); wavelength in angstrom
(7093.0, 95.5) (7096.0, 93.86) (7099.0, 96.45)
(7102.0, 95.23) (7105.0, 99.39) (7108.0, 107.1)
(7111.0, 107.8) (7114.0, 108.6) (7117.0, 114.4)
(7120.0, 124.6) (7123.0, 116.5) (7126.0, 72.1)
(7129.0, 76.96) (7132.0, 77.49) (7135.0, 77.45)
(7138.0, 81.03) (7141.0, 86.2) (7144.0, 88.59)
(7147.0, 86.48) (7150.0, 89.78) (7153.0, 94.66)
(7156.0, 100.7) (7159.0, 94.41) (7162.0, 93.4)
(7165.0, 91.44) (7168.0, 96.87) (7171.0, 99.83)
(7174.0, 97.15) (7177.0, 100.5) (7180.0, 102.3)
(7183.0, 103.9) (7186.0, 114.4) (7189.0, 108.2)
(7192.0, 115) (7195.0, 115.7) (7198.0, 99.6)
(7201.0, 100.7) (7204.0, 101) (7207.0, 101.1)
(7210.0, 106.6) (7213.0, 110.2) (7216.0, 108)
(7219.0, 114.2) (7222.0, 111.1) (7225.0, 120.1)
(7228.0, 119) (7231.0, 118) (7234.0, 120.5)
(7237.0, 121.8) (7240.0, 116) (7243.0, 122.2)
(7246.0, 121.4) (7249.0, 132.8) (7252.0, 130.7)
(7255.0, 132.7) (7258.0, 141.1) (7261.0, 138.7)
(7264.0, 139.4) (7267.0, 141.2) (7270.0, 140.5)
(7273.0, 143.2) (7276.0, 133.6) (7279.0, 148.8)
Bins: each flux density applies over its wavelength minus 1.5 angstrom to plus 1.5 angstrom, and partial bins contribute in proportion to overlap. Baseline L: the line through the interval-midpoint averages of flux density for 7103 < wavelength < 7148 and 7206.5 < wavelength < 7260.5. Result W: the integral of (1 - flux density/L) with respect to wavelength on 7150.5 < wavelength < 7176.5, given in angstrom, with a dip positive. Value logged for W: 2.0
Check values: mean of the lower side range 95.1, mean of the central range 96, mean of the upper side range 120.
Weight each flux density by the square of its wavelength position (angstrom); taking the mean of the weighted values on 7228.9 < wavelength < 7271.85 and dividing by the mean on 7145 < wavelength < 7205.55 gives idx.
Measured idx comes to 1.32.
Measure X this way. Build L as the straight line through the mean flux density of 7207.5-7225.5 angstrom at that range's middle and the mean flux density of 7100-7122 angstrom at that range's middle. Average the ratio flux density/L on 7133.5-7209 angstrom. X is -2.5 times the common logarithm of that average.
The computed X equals 0.125 mag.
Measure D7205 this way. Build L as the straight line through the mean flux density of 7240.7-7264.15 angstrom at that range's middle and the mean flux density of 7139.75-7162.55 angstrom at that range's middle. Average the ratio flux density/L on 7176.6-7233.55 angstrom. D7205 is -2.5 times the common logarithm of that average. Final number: 0.03 mag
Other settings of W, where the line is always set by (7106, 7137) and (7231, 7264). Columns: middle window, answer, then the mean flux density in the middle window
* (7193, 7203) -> 0.9 angstrom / 106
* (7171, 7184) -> 1.2 angstrom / 101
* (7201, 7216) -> 1.8 angstrom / 105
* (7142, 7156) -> 1.8 angstrom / 90.9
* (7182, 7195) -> 0.3 angstrom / 111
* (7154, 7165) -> 1.2 angstrom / 95.5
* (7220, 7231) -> 0.5 angstrom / 117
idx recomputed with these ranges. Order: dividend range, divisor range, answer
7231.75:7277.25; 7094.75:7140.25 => 1.42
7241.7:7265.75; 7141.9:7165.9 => 1.48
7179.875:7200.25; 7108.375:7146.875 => 1.17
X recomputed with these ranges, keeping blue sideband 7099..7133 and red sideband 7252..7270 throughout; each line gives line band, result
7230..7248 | 0.10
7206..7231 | 0.14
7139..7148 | 0.23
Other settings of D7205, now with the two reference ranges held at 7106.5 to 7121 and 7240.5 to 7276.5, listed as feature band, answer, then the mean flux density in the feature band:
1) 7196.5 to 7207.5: 0.242 mag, 101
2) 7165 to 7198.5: 0.174 mag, 104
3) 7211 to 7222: 0.157 mag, 111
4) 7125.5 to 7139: 0.432 mag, 77.2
